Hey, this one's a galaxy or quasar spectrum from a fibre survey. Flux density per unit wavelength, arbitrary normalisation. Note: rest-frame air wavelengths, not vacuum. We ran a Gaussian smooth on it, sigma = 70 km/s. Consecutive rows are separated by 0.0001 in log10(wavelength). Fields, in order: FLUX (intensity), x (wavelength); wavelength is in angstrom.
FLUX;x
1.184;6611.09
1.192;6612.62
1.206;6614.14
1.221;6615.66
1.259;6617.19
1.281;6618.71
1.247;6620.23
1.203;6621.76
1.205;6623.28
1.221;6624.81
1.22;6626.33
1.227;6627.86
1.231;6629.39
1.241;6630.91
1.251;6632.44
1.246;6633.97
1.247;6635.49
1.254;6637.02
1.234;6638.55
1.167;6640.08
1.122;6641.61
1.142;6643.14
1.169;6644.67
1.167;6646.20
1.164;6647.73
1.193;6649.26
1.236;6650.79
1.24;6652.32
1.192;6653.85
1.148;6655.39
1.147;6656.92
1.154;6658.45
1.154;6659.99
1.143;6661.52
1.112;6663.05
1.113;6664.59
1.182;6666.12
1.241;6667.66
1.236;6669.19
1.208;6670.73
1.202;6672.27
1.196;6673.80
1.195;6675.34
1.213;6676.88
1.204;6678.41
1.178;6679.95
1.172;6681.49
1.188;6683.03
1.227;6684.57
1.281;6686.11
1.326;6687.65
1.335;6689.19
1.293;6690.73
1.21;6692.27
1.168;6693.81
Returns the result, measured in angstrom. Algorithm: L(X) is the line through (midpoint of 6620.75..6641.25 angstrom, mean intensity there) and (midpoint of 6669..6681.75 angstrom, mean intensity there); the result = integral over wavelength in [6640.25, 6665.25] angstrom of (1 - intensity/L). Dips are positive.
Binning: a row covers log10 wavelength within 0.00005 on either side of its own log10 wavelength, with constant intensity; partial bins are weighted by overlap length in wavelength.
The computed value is 1.0 angstrom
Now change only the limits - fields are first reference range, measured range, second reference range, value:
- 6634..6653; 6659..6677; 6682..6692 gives 0.8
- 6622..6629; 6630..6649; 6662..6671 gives 0.1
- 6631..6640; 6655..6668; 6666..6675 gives 0.7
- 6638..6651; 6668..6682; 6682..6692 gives 0.4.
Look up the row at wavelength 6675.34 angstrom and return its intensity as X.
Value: 1.195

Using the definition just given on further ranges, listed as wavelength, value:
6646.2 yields 1.167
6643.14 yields 1.142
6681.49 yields 1.172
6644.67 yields 1.169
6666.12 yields 1.182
